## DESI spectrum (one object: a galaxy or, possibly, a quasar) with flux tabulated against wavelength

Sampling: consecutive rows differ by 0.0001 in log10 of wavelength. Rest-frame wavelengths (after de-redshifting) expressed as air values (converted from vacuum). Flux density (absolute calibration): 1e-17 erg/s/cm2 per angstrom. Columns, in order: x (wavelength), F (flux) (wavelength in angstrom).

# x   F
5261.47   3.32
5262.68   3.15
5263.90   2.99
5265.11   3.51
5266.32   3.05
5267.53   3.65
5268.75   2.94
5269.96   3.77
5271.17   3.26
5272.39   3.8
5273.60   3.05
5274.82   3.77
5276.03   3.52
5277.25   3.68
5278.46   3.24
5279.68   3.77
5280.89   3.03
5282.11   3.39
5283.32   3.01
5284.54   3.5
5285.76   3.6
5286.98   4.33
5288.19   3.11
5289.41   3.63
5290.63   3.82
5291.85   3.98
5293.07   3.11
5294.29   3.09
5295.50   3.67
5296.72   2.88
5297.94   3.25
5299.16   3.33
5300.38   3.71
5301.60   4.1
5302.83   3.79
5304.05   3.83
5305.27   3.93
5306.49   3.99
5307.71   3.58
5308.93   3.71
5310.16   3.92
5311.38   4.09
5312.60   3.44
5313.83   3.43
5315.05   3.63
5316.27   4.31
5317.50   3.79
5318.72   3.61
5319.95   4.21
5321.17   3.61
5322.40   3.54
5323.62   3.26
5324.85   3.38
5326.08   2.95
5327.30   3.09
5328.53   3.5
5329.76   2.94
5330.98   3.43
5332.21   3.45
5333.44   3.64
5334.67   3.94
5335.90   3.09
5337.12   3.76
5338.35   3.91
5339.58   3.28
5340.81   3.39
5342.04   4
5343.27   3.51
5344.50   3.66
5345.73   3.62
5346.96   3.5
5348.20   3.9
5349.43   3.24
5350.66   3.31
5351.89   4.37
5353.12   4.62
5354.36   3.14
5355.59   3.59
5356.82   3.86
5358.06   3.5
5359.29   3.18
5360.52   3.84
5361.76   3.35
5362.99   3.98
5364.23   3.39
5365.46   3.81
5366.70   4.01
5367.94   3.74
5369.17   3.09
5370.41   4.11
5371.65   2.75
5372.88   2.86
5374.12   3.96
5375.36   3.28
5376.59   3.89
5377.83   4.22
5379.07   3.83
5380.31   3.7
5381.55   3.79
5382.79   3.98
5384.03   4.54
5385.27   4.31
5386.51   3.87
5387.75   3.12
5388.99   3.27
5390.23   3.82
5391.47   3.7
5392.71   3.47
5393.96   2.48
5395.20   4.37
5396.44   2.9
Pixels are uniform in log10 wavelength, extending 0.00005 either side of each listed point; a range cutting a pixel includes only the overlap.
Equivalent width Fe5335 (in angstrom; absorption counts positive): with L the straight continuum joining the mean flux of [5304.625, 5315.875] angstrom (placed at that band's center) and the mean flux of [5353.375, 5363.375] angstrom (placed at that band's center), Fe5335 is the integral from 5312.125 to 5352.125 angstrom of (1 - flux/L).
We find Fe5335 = 1.3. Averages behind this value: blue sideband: 3.76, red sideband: 3.58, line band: 3.56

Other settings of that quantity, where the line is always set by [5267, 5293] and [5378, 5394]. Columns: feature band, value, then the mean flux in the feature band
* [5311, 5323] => -0.6 angstrom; 3.76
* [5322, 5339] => 0.9 angstrom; 3.42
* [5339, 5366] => 0.2 angstrom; 3.64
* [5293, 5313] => -0.4 angstrom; 3.63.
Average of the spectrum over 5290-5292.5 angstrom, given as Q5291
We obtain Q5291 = 3.88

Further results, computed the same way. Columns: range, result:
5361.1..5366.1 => 3.63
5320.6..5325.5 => 3.44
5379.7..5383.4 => 3.82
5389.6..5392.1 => 3.76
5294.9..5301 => 3.37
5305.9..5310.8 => 3.8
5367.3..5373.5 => 3.31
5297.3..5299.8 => 3.29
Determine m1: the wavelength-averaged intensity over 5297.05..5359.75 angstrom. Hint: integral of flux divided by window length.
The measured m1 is 3.62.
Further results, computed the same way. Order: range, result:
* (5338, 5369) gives 3.66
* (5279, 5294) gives 3.51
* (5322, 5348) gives 3.47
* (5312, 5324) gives 3.69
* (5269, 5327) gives 3.58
